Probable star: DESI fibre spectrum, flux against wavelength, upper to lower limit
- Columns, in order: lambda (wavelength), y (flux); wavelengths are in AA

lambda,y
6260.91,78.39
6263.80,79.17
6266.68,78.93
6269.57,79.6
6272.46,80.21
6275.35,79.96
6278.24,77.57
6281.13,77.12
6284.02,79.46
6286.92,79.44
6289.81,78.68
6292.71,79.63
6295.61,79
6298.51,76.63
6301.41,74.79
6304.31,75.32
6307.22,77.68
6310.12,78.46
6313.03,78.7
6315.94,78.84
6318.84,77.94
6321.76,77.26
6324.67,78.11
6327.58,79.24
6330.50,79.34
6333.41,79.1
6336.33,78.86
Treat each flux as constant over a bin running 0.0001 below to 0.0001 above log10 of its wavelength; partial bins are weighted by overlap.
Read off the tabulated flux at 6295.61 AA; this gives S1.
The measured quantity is 79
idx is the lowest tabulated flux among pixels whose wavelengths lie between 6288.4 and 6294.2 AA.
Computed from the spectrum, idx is 78.68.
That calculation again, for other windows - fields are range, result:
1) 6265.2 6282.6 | 77.12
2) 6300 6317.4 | 74.79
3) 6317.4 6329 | 77.26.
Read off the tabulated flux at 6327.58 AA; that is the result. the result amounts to 79.24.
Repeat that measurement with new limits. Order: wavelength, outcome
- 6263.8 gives 79.17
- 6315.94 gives 78.84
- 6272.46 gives 80.21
